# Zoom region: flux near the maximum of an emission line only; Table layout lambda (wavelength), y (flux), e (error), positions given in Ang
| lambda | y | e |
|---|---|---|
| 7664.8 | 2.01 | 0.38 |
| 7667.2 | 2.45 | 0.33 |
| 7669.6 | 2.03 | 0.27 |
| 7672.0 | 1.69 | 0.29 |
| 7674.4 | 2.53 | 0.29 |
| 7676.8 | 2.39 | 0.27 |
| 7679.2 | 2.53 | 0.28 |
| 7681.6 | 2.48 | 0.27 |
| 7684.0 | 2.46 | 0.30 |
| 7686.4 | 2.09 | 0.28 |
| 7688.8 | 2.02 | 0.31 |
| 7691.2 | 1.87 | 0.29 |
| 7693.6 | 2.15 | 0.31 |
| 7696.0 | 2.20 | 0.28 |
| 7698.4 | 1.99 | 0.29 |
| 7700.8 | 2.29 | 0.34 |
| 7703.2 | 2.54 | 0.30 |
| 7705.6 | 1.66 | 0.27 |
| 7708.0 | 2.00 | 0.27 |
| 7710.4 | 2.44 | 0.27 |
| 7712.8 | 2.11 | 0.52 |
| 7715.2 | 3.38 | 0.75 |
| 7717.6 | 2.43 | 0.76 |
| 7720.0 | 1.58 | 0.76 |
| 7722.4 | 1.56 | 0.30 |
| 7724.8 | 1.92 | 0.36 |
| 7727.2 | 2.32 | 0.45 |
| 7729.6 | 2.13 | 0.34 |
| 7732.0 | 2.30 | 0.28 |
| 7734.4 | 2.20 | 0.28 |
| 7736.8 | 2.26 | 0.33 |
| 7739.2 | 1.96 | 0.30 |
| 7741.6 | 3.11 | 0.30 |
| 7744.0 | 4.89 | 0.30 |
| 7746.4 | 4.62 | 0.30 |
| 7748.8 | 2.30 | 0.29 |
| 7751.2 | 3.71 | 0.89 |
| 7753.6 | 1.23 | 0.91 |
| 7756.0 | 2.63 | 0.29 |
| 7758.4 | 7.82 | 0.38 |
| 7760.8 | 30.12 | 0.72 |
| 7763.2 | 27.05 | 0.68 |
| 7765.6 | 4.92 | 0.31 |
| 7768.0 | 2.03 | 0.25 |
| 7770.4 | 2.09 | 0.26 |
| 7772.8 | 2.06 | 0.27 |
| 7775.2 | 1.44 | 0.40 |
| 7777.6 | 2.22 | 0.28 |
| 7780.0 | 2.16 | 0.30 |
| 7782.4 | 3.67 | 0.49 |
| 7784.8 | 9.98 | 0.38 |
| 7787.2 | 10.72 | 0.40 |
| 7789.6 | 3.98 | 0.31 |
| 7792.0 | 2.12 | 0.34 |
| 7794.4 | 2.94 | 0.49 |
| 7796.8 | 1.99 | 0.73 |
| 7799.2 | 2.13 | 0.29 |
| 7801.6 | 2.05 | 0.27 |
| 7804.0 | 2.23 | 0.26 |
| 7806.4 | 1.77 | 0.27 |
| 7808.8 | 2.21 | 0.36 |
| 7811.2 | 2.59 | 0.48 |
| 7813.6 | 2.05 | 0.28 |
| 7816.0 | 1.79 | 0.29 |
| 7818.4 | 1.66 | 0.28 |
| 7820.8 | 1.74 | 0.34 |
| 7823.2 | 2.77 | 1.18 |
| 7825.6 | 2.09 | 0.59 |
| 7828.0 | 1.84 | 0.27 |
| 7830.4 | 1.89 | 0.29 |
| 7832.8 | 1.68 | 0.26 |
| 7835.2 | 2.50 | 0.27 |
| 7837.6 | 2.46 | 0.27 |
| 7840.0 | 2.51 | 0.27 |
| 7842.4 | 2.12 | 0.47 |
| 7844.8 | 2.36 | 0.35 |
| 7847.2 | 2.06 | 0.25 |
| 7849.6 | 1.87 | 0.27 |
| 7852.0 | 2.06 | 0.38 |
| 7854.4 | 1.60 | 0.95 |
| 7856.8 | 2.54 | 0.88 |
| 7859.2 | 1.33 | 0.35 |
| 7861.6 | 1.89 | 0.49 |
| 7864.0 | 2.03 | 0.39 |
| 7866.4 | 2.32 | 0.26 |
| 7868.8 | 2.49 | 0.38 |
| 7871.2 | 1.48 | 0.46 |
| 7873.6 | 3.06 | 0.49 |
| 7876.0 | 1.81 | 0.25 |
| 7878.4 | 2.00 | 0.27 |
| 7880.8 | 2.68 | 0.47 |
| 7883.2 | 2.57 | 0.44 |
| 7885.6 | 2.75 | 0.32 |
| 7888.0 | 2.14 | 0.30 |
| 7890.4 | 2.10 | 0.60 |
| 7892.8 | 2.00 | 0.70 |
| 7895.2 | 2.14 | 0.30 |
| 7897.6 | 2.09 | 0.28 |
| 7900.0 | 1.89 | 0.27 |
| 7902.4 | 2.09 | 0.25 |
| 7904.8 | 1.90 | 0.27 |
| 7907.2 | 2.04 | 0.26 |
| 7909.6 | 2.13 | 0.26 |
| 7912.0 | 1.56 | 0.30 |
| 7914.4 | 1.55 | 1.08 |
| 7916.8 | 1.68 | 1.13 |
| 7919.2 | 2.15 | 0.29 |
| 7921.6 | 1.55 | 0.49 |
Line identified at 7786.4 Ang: [N II]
